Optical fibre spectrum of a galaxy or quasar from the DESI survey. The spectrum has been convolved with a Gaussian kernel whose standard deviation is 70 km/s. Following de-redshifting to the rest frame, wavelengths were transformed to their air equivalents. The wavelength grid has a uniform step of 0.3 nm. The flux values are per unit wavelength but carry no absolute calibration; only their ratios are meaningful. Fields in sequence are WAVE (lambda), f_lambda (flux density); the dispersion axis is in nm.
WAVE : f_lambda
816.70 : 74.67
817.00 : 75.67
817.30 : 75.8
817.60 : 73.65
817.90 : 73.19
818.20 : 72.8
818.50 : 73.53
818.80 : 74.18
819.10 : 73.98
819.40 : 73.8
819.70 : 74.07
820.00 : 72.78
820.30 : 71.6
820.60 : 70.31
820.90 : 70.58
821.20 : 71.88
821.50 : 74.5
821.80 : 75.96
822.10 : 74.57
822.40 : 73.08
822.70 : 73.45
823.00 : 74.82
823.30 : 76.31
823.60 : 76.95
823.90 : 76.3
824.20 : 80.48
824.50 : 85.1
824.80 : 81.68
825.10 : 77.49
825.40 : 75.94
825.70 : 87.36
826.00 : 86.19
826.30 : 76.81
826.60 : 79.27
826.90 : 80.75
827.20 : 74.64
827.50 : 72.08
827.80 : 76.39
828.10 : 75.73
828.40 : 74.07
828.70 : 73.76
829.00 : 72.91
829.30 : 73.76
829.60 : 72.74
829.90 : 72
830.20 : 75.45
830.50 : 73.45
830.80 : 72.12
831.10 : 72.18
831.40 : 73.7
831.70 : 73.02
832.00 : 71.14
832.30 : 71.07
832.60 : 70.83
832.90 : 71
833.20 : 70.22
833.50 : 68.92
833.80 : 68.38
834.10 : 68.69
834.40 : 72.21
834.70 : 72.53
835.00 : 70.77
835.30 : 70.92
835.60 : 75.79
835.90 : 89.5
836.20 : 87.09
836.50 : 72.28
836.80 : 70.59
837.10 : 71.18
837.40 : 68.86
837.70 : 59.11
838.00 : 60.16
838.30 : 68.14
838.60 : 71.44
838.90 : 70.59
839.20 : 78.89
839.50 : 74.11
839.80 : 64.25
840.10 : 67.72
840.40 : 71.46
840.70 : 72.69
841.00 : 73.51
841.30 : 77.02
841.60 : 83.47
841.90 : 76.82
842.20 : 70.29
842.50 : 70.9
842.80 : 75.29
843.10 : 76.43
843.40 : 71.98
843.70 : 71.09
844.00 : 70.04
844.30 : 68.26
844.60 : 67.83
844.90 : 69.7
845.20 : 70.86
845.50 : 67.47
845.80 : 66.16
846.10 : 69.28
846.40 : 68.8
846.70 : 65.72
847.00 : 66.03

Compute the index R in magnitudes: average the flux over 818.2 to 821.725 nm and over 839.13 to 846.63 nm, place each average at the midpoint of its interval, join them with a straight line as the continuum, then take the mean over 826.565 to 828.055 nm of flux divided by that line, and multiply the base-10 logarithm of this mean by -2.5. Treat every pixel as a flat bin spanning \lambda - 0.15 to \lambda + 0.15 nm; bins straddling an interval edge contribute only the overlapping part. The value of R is -0.06 mag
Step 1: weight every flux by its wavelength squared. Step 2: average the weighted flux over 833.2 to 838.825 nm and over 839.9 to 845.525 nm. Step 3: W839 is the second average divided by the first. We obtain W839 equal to 1.0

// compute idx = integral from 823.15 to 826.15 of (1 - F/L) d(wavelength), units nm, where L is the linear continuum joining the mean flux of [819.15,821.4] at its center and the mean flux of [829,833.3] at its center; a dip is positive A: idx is -0.33 nm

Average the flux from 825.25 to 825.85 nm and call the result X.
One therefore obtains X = 81.6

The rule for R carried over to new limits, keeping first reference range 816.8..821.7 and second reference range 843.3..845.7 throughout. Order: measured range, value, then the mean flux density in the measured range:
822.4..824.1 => -0.041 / 75.5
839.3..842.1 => -0.051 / 73.5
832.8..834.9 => 0.013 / 70.3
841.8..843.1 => -0.056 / 73.5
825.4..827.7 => -0.101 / 79.3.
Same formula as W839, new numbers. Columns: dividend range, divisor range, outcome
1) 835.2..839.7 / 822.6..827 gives 0.94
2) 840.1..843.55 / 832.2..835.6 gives 1.07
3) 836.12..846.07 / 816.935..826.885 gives 0.98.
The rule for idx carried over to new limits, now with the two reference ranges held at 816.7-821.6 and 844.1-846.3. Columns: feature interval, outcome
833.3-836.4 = -0.17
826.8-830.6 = -0.15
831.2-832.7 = -0.02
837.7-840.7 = 0.02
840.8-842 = -0.14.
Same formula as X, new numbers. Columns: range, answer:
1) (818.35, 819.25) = 73.9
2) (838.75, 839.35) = 74.7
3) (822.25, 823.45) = 74.4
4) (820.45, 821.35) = 70.9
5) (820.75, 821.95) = 73.2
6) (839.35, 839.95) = 69.2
